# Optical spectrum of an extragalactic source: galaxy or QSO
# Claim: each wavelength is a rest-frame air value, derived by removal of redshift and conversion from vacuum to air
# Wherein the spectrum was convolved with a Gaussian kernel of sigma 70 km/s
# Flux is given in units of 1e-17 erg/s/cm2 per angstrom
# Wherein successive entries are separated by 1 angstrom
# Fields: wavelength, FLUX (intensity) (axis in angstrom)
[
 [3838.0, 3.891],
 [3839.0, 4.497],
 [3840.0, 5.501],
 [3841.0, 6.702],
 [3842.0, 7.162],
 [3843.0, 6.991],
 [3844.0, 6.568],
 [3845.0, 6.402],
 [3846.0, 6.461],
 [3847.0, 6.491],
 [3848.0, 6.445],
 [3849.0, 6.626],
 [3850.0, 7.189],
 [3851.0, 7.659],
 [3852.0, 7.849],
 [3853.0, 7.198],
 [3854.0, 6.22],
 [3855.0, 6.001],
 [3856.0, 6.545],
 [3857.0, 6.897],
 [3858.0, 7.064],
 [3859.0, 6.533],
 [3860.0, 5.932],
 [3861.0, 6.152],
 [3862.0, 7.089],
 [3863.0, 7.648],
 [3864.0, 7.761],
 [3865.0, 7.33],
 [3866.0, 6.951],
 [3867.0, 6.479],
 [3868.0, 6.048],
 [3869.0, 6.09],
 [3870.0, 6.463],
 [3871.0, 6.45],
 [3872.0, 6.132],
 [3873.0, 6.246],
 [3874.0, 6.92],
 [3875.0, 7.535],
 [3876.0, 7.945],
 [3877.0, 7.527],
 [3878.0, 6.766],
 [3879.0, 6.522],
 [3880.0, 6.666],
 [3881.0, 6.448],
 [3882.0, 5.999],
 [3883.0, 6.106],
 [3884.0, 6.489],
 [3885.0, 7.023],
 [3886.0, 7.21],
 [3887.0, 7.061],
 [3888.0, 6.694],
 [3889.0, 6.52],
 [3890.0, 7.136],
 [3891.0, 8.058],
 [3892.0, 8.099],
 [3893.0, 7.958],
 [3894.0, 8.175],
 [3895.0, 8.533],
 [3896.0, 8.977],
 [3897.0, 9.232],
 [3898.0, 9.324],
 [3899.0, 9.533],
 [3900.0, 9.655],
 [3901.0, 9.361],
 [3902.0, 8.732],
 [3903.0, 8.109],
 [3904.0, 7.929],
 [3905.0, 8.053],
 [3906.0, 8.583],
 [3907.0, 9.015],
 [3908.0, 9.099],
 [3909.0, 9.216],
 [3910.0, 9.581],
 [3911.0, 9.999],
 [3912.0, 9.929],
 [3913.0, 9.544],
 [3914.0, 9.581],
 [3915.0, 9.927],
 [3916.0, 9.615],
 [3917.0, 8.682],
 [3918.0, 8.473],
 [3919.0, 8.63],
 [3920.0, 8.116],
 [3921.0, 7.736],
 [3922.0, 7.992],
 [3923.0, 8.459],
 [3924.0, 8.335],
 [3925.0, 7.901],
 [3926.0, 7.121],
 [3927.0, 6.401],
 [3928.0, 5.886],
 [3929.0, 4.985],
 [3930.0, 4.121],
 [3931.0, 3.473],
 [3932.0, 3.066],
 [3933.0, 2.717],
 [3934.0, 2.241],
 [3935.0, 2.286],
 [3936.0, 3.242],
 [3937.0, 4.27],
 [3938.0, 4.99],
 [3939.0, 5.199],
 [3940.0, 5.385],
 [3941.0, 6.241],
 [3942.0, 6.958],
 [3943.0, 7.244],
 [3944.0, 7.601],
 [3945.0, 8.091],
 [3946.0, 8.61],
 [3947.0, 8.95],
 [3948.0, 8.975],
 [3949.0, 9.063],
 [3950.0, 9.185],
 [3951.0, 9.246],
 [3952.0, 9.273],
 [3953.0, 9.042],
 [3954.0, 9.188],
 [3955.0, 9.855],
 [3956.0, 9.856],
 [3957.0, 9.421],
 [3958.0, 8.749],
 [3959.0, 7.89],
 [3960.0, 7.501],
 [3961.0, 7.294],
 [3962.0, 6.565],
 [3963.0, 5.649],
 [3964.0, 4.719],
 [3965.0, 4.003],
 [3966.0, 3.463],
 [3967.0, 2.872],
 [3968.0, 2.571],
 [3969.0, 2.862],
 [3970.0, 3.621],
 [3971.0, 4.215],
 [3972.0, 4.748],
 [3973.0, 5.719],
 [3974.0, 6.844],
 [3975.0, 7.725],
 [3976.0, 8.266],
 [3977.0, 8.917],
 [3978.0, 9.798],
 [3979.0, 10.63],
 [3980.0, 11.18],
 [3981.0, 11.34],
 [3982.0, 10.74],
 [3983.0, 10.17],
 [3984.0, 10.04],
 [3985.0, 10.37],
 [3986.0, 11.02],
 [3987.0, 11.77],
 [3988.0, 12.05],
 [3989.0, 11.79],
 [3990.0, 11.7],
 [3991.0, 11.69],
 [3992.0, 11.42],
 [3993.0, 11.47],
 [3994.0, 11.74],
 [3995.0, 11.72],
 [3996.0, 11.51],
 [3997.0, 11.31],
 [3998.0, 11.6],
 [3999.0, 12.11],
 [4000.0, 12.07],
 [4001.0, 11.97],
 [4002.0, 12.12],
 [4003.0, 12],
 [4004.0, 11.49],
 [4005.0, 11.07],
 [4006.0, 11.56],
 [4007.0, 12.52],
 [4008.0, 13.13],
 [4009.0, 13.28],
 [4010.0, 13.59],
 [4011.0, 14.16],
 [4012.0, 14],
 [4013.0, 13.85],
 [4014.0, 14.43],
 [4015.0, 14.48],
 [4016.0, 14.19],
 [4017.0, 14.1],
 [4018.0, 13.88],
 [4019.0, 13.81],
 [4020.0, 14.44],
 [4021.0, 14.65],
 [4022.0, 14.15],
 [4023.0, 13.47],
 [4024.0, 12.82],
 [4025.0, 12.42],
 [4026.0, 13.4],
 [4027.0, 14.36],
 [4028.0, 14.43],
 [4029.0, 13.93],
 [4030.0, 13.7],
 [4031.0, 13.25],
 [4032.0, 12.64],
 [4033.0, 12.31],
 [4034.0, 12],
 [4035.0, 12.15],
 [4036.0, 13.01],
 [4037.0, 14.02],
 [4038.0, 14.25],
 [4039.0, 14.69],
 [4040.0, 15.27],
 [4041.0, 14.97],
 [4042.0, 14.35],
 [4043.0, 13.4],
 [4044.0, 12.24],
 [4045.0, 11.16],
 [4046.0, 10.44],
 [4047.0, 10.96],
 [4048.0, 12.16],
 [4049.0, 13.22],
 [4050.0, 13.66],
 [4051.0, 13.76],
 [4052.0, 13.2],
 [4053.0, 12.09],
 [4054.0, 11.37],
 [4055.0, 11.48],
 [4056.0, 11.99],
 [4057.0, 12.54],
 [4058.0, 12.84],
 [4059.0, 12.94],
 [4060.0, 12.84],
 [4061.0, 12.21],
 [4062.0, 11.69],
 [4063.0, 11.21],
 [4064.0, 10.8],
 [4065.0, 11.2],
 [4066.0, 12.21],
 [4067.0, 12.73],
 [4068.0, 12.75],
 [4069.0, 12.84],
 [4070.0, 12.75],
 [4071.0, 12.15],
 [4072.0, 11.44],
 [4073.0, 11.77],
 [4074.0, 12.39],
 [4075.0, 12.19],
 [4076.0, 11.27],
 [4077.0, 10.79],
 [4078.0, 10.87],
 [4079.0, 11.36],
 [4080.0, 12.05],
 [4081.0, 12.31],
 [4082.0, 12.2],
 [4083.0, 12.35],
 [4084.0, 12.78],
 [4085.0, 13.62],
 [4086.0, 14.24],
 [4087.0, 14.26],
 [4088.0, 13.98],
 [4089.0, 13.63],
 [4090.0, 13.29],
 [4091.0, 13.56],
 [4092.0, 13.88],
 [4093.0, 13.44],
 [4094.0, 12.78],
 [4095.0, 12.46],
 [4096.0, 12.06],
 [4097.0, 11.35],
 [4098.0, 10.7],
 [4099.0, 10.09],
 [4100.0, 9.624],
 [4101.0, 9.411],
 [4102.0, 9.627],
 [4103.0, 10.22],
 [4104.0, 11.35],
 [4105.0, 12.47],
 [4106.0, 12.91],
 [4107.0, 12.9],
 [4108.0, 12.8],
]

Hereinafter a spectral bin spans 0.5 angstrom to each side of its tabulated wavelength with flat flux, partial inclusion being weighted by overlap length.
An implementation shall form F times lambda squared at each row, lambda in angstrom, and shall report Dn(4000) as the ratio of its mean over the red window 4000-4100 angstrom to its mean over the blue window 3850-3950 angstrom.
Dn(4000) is 1.90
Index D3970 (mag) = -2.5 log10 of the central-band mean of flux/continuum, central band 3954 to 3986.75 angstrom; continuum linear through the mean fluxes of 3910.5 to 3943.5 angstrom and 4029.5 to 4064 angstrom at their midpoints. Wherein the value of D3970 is 0.18 mag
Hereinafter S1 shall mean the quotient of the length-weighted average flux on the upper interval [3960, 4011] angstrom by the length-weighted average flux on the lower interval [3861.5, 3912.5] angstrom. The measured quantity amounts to 1.23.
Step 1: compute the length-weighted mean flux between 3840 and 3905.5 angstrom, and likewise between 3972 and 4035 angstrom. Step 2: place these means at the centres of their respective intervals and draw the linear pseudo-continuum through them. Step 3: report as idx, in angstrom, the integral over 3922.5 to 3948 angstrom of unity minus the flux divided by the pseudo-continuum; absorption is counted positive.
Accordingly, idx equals 9.9 angstrom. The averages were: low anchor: 7.19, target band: 5.81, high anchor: 12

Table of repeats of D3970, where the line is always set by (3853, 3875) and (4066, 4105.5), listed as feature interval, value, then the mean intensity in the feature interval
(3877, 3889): 0.07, 6.67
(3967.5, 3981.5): 0.32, 7.03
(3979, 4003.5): -0.17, 11.4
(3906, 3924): -0.14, 9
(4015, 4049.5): -0.23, 13.4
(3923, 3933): 0.40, 5.69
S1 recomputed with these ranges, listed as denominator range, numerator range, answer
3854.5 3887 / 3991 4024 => 1.91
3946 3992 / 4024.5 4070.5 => 1.54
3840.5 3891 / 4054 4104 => 1.78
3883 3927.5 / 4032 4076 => 1.50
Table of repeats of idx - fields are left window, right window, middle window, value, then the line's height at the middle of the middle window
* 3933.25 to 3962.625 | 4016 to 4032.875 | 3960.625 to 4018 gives 5.0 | 10.8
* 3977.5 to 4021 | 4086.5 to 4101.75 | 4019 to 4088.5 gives -3.0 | 12.2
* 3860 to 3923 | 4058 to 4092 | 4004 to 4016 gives -2.7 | 10.8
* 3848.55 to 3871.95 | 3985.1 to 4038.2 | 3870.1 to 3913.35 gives 0.9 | 8.03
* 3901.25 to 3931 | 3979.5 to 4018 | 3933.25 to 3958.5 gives 6.3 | 9.62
